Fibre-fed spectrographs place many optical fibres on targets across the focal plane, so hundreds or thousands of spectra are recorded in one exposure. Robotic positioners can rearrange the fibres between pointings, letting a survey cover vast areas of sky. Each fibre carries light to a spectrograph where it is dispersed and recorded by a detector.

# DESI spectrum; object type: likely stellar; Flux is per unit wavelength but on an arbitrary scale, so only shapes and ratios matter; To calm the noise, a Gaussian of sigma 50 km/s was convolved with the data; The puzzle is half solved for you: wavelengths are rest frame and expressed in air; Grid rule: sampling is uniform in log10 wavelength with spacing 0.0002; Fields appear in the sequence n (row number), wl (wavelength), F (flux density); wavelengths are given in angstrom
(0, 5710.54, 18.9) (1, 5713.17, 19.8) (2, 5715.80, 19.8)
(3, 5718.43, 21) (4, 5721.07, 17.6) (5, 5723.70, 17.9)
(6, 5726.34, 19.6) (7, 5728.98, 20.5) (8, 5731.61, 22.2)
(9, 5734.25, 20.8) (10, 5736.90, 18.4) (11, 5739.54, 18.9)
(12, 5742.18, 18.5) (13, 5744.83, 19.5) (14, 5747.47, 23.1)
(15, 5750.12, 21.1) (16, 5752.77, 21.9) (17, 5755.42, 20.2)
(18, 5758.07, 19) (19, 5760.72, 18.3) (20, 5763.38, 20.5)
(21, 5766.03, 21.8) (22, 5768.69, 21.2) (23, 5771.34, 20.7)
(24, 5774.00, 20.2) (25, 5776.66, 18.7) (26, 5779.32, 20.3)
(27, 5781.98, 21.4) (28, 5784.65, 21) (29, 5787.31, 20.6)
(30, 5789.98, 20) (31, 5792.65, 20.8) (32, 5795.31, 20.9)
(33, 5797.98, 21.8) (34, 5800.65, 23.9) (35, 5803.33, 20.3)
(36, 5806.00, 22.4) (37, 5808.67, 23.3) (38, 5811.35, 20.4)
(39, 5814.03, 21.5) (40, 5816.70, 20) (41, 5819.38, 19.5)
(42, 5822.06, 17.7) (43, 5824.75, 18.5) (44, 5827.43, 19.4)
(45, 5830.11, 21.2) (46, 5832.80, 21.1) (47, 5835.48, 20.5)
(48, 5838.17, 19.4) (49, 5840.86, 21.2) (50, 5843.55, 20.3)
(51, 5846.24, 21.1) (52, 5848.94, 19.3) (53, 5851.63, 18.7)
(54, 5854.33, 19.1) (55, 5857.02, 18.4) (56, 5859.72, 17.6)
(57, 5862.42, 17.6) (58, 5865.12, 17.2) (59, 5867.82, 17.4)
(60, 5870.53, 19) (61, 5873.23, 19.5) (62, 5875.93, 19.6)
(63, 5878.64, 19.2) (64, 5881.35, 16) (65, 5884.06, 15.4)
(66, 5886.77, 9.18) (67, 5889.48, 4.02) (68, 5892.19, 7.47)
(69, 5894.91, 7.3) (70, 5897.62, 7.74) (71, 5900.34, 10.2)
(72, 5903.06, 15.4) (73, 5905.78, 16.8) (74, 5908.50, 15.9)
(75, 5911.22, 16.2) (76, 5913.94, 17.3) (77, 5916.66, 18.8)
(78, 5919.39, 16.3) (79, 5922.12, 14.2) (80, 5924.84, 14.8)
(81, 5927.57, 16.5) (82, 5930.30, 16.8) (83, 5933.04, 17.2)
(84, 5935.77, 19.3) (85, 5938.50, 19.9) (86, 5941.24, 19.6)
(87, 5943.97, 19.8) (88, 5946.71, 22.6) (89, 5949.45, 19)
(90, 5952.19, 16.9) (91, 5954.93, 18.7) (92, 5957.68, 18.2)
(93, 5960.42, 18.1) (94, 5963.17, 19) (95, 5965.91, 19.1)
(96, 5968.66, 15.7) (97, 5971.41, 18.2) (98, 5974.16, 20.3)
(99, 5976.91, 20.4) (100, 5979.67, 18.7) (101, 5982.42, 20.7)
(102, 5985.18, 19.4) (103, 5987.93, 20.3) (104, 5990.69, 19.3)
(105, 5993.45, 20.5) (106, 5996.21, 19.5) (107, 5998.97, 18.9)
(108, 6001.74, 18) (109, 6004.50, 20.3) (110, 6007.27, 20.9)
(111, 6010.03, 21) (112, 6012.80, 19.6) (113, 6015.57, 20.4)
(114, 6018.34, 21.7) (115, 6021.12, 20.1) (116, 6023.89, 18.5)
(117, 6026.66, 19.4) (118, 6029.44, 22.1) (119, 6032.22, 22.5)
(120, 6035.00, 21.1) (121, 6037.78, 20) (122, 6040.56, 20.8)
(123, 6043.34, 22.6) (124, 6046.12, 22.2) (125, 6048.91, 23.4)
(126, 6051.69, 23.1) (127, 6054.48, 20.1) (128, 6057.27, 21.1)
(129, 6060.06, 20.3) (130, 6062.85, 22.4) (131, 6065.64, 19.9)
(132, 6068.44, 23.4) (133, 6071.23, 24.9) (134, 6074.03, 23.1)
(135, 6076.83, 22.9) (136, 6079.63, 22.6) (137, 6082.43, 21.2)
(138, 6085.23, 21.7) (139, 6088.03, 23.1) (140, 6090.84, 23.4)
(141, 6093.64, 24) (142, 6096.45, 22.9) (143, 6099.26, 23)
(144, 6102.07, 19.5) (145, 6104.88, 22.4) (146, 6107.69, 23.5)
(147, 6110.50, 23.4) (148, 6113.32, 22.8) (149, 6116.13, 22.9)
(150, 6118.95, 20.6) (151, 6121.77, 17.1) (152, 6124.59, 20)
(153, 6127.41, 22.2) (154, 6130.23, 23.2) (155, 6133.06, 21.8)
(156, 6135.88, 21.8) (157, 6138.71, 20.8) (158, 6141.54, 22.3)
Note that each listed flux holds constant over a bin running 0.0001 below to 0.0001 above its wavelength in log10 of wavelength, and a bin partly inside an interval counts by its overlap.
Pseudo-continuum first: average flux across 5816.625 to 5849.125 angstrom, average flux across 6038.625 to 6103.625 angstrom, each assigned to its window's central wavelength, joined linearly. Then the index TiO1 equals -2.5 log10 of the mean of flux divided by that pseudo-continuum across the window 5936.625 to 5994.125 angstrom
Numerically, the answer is 0.11 mag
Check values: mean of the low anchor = 20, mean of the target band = 19.2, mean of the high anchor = 22.2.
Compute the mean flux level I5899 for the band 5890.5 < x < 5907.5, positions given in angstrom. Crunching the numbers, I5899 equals 10.8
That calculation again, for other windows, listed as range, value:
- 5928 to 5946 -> 18.8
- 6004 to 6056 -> 21.1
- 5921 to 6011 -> 18.9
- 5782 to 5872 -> 20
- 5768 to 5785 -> 20.4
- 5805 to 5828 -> 20.3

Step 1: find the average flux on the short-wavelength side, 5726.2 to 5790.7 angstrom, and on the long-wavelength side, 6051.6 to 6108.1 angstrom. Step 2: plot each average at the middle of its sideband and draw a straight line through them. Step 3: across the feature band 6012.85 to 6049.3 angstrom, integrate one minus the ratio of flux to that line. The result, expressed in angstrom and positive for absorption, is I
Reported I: 1.6 angstrom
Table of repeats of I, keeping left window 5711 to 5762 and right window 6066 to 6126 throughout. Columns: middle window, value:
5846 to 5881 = 3.60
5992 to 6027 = 2.85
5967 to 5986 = 2.14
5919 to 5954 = 5.35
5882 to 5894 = 6.62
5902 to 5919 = 3.48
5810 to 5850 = 0.83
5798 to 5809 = -1.08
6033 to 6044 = 0.39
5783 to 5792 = -0.16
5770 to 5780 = 0.09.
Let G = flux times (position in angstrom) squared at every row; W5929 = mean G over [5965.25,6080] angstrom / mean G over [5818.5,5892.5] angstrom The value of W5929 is 1.2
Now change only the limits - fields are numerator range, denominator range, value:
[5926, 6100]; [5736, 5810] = 1.08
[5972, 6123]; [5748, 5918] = 1.24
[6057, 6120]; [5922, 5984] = 1.27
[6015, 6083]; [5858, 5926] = 1.54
